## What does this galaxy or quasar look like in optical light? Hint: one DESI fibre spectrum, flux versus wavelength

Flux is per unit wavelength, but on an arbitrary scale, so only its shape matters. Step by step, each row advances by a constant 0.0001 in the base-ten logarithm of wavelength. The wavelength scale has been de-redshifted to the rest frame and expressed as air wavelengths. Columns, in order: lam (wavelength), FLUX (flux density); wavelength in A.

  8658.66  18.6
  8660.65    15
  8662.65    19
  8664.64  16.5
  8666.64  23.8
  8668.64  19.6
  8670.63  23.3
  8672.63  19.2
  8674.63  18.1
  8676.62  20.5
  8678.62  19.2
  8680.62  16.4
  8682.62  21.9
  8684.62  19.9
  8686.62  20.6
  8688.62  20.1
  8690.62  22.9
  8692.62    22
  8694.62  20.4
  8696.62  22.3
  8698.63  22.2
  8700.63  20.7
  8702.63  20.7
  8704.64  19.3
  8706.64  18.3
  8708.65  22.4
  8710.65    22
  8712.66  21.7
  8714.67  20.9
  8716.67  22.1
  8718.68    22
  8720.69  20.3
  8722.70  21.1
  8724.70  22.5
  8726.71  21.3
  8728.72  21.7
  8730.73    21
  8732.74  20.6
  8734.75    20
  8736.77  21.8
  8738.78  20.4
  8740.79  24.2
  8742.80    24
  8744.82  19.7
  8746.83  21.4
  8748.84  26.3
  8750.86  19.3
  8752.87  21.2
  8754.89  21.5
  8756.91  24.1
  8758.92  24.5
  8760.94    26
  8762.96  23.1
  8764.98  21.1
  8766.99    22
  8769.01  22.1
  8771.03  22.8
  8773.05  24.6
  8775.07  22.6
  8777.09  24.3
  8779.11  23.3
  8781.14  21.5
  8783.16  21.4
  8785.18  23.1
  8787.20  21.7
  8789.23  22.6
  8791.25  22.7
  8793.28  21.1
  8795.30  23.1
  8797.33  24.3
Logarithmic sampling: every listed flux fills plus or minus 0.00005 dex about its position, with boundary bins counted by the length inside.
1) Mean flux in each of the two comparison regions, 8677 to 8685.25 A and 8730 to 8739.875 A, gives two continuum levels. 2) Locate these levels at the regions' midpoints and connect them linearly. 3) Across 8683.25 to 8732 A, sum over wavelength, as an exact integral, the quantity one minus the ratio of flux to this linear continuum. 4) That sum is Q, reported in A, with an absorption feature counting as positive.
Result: -2.7 A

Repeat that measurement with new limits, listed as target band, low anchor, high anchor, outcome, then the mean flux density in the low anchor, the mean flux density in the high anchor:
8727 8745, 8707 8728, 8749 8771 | 0.37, 21.5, 22.6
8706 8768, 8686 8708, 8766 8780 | 0.42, 20.9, 23.1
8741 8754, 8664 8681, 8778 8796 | -0.42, 19.8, 22.3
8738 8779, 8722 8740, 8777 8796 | -1.88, 21.2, 22.4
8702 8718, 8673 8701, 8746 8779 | 0.22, 20.5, 23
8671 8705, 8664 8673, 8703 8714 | 0.44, 20.7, 20.7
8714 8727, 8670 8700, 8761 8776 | 0.03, 20.6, 22.8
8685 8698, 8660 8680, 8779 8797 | -0.90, 19.4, 22.3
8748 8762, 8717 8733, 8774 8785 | -0.72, 21.4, 22.7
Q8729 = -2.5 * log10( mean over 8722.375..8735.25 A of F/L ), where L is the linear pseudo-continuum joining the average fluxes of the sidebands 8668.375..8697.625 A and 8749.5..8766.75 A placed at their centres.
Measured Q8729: 0.03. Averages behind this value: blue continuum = 20.5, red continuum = 22.6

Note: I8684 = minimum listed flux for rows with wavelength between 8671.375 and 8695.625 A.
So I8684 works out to 16.4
